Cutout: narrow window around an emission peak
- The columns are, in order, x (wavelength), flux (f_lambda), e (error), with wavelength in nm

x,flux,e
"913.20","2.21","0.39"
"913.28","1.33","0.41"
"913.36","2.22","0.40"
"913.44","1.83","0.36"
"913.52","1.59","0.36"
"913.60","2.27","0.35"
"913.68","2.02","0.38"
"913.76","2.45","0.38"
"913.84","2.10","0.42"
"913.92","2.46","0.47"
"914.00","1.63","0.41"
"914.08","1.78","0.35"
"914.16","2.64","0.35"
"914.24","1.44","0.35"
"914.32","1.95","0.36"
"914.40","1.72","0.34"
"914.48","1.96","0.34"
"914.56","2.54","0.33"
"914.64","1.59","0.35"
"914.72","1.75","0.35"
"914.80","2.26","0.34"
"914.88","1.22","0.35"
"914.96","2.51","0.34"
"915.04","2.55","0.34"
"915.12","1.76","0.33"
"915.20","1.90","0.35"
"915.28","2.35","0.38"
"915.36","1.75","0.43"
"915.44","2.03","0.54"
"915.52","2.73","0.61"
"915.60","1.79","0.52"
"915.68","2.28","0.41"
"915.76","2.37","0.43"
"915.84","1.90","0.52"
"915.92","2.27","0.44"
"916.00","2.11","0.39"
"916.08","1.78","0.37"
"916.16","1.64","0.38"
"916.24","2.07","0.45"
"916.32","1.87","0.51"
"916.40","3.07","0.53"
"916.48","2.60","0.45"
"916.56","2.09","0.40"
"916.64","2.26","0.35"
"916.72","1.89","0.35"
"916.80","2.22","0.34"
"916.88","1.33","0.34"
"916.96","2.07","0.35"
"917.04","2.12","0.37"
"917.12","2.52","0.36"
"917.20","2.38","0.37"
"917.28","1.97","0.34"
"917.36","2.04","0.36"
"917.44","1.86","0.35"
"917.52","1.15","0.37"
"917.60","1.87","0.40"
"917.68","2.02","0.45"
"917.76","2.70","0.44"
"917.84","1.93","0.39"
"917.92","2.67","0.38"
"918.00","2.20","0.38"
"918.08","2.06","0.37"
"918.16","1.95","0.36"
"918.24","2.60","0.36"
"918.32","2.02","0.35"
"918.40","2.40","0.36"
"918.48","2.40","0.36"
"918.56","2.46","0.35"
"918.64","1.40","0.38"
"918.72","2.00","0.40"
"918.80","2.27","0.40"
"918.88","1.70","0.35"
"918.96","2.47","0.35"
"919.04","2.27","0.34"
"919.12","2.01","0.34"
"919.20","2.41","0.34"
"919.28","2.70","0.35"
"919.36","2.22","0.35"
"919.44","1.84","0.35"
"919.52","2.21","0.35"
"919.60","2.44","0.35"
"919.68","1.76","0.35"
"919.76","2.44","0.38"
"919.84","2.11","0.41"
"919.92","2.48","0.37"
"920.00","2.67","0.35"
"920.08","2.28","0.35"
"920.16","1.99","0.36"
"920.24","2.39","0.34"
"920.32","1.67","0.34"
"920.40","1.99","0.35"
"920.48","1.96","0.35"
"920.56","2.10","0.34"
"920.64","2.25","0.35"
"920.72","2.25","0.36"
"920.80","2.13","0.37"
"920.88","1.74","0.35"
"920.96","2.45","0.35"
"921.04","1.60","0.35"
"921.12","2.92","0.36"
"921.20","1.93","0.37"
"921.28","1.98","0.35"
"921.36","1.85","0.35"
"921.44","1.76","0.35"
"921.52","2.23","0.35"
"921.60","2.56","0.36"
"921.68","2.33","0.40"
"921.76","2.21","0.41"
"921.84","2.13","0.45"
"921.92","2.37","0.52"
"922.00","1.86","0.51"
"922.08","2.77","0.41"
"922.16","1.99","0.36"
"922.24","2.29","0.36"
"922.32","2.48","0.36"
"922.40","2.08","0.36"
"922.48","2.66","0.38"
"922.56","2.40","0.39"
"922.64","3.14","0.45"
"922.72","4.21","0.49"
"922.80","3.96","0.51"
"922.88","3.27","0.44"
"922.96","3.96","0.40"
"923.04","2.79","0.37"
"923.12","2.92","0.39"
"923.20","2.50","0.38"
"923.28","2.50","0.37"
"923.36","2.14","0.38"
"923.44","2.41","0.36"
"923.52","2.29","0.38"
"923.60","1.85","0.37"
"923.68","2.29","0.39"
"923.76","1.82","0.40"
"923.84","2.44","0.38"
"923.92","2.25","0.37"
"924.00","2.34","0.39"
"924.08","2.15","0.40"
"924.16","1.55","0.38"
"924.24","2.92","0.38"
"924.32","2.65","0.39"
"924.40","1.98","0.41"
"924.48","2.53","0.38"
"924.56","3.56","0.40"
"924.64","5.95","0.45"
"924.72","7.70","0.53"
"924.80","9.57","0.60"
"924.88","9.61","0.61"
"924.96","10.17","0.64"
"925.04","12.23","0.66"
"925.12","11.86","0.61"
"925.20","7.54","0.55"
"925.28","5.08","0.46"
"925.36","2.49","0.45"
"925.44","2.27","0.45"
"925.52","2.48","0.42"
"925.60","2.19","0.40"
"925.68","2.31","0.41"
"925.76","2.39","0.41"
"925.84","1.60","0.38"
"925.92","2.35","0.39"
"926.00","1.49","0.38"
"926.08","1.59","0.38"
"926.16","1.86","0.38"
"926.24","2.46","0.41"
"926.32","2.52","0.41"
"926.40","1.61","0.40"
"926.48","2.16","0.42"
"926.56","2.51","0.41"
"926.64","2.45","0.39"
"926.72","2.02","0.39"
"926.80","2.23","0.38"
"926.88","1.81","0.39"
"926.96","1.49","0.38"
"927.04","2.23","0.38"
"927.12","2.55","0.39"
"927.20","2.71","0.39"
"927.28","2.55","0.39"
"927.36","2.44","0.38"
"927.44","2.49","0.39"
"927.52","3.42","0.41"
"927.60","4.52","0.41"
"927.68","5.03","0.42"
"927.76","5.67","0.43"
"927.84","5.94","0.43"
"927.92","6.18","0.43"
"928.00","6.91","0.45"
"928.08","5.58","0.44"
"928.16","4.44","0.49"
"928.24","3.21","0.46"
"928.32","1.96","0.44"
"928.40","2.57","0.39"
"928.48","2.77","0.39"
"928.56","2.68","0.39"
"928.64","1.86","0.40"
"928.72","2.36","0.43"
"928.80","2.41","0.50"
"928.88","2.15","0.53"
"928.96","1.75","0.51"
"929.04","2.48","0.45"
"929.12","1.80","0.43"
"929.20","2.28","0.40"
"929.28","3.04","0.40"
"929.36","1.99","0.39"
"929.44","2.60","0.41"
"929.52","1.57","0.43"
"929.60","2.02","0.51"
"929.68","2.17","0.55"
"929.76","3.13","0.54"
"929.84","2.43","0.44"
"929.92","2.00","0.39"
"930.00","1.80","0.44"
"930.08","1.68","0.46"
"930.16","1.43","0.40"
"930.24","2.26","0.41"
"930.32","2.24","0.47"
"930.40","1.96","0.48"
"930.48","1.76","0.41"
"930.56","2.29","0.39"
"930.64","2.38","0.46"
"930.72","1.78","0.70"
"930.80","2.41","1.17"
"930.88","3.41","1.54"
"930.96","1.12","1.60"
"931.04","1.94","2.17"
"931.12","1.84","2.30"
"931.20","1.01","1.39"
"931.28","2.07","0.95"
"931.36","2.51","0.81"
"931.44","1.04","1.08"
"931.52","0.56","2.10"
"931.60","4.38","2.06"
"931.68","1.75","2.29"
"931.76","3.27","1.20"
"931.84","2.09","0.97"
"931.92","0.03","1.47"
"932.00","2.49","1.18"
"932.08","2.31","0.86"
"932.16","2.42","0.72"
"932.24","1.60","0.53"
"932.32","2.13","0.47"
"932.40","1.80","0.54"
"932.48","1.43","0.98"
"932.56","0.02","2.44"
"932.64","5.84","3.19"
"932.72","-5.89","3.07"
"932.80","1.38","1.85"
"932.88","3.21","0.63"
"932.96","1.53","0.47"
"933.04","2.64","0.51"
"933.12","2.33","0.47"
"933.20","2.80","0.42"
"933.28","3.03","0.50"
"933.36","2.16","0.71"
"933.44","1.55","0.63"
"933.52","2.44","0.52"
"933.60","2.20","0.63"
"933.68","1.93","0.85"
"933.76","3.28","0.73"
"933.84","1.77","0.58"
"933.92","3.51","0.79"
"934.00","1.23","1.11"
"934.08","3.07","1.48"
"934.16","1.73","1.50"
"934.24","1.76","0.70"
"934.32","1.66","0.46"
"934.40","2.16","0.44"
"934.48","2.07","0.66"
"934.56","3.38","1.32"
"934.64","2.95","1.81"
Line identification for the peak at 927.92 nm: [N II]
